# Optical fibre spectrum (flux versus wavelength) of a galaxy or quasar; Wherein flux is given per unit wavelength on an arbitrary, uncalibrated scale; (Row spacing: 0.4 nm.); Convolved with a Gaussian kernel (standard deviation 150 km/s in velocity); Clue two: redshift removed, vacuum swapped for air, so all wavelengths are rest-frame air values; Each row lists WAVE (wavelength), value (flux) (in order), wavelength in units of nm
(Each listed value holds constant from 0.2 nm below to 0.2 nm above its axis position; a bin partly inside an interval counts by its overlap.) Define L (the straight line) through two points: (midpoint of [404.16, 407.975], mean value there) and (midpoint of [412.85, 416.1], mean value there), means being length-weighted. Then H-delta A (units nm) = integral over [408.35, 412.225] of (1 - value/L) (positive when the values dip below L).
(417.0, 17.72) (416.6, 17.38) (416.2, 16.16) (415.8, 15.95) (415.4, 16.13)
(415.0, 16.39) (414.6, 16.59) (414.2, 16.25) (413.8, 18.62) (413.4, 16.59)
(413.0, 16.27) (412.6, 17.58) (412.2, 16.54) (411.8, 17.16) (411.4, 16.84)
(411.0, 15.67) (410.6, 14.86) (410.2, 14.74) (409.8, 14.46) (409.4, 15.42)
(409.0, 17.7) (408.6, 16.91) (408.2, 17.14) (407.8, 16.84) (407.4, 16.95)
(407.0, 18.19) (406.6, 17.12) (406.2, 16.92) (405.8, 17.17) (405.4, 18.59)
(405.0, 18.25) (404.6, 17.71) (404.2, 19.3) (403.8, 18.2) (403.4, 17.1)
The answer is 0.247 nm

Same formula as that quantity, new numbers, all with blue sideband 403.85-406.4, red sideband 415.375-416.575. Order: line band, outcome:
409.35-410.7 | 0.189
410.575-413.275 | 0.062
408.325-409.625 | 0.054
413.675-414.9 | -0.035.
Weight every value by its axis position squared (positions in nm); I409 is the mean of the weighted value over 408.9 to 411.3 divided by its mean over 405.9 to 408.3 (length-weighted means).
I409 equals 0.91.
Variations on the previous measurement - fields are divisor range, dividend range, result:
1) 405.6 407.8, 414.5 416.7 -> 0.99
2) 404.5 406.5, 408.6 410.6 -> 0.90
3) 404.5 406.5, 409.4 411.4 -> 0.88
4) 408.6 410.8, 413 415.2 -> 1.10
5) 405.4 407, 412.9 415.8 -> 1.00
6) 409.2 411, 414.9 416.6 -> 1.12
